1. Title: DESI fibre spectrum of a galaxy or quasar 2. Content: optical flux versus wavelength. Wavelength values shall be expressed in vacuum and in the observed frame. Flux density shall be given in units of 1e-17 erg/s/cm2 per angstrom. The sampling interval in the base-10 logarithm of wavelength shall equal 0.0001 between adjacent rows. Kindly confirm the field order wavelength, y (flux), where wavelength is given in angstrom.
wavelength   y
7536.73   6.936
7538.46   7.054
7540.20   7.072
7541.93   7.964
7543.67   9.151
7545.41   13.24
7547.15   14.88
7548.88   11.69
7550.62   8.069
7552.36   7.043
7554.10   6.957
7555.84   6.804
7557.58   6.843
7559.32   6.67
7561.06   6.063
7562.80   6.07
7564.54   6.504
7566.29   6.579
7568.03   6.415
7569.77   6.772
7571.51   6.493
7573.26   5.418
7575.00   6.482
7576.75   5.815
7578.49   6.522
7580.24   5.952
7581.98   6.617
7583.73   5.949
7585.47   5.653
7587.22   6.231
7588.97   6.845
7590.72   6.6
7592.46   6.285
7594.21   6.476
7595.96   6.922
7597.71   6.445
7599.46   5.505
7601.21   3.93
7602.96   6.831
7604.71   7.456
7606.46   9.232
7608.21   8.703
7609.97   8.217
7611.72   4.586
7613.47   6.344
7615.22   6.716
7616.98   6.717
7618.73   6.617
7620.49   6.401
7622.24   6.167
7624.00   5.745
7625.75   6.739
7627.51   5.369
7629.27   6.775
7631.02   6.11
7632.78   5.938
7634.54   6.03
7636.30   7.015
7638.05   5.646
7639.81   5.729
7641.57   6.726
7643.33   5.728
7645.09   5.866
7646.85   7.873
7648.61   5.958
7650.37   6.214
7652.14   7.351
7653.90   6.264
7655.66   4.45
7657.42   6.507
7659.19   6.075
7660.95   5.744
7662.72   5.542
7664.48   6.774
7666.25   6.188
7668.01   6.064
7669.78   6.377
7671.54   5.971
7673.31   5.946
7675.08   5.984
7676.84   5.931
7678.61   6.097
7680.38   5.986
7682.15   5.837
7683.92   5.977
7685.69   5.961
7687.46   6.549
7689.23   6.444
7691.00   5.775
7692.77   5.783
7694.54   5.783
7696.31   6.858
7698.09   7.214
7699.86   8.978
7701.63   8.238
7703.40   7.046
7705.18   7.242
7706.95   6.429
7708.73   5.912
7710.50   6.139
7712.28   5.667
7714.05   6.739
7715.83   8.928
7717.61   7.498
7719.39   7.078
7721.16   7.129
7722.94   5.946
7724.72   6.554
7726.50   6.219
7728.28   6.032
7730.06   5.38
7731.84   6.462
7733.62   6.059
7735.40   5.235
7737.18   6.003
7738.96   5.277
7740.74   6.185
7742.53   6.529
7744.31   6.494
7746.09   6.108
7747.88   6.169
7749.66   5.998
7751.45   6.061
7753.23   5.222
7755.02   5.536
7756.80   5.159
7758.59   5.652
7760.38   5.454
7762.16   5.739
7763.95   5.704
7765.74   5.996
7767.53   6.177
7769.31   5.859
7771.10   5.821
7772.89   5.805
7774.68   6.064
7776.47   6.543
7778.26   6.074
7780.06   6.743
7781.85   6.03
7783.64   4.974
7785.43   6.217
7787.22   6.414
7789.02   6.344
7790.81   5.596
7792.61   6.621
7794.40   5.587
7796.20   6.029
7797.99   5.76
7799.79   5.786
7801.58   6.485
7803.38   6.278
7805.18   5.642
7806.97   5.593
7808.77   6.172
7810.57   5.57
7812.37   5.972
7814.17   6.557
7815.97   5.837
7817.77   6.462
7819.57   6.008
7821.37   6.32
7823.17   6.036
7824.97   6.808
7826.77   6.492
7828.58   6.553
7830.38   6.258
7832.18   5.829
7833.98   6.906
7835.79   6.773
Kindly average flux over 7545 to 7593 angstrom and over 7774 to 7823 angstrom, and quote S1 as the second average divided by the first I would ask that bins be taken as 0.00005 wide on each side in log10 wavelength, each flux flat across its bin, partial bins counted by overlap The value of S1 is 0.8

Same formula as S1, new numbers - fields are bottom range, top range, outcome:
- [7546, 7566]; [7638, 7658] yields 0.78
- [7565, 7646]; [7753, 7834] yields 0.94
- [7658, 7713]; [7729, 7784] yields 0.93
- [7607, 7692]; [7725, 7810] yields 0.95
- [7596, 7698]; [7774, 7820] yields 0.96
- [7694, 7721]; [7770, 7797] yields 0.86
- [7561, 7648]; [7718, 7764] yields 0.94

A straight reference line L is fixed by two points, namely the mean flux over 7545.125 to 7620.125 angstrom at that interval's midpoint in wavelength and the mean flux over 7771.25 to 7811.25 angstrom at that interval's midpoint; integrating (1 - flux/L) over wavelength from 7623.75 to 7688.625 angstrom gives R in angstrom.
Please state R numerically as 4.8 angstrom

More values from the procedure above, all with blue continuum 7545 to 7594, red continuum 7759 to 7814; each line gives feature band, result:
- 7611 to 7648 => 3.1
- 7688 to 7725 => -2.5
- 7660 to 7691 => 2.3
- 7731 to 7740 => 0.6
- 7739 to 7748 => 0.0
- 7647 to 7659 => 0.8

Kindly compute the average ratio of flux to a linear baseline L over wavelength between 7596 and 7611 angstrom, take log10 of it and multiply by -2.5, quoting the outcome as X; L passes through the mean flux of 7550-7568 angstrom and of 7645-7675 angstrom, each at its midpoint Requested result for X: -0.084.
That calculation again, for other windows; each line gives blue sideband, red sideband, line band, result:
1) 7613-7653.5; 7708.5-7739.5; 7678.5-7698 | 0.04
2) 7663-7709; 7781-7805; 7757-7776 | 0.05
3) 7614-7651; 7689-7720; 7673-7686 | 0.12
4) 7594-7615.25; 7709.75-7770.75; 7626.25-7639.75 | 0.08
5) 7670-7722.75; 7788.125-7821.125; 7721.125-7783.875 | 0.06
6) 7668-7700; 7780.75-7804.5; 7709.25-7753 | -0.03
